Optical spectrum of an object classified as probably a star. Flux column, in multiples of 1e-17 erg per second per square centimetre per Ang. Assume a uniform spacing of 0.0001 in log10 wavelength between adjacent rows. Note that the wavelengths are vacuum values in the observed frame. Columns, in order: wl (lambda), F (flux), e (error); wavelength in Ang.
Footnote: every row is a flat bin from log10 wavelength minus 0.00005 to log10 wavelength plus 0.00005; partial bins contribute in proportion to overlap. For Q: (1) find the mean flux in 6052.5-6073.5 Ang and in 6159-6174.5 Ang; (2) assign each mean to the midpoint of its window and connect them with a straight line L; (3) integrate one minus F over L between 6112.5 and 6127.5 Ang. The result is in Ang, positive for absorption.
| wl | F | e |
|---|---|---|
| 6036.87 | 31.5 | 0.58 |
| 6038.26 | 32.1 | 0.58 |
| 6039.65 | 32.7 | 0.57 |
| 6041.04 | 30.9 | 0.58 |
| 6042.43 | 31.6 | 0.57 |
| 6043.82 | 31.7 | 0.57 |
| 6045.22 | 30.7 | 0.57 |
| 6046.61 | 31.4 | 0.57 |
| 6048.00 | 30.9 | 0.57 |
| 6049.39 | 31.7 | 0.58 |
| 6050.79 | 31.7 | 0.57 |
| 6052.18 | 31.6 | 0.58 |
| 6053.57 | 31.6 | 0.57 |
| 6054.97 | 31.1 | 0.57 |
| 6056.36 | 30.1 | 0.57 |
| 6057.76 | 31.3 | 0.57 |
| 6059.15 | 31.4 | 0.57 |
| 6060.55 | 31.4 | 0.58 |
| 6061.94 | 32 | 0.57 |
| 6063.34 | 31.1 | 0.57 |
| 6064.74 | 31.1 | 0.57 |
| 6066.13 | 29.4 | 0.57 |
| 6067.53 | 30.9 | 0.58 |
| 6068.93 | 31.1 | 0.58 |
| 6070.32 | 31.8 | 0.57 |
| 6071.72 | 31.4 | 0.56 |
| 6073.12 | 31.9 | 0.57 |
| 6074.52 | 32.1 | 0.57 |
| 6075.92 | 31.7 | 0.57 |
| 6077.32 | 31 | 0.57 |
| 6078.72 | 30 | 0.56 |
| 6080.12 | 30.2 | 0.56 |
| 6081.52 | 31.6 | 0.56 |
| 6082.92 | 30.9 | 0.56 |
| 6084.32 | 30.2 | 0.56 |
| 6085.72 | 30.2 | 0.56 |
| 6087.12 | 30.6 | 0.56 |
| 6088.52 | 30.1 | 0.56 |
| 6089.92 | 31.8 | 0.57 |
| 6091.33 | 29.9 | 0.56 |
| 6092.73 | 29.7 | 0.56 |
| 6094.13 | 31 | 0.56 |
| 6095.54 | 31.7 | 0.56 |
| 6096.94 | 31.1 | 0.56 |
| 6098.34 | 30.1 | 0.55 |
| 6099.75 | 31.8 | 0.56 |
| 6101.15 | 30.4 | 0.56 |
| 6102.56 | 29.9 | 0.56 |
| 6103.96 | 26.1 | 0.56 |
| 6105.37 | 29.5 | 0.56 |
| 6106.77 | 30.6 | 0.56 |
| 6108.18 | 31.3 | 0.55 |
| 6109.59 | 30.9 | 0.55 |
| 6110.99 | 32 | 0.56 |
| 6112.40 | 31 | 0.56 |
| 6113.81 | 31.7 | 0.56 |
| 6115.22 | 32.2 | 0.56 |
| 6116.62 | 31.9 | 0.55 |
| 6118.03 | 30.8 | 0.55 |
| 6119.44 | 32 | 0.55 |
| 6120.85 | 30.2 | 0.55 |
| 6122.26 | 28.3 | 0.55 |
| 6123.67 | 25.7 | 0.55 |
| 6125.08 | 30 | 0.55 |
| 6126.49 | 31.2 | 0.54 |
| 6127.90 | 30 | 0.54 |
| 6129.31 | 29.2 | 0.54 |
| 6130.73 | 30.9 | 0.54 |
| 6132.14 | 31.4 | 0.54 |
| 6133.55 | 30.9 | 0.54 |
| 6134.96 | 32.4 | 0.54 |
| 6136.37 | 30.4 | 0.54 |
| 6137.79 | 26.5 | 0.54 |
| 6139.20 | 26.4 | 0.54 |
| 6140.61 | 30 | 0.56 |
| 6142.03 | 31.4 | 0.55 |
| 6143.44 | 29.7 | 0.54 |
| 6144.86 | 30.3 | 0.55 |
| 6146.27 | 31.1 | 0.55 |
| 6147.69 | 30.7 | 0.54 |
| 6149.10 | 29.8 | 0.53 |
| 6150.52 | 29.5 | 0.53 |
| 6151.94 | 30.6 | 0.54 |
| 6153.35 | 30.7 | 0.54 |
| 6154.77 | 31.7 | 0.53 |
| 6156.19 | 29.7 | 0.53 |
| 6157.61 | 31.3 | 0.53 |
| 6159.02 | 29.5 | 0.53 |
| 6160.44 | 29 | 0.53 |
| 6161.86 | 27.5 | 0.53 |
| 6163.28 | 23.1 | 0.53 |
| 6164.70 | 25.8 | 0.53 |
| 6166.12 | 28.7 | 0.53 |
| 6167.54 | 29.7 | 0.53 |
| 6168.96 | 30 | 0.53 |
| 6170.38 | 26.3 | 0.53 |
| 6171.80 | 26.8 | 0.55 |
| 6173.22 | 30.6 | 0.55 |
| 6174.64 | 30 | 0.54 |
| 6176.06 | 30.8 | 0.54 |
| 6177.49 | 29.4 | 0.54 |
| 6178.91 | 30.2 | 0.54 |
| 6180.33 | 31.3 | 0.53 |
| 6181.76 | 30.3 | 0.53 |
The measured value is -0.53 Ang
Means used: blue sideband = 31.2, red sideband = 27.9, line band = 30.4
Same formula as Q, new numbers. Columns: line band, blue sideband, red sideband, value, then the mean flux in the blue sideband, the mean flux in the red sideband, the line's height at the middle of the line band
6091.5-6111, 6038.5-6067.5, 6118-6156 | 0.1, 31.3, 30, 30.6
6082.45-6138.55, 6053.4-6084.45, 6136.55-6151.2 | -0.3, 31.1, 29.6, 30.2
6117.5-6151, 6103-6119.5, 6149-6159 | 0.7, 30.8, 30.4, 30.6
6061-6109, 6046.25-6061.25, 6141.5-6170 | 0.0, 31.3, 29.4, 30.7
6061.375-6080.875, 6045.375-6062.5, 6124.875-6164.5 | 0.0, 31.3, 29.8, 31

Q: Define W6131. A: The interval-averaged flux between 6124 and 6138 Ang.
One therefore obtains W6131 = 30.3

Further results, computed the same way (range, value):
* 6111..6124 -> 30.6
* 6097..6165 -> 30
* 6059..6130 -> 30.7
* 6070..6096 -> 30.9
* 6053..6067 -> 31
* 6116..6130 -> 29.9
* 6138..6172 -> 29.1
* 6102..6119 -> 30.7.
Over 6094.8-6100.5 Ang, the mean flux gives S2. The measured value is 31.2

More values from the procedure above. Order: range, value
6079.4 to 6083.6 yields 30.9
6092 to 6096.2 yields 30.8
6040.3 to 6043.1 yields 31.3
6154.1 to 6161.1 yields 30.2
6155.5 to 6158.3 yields 30.5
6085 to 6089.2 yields 30.3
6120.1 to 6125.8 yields 28.6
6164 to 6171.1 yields 28.1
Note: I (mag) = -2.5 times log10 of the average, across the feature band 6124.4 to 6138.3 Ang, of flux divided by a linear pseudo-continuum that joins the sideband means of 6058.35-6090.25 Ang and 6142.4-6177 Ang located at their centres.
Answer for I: -0.02 mag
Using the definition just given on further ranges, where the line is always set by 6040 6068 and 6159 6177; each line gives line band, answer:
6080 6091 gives -0.01 mag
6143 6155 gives -0.06 mag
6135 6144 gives -0.01 mag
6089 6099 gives -0.02 mag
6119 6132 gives -0.01 mag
